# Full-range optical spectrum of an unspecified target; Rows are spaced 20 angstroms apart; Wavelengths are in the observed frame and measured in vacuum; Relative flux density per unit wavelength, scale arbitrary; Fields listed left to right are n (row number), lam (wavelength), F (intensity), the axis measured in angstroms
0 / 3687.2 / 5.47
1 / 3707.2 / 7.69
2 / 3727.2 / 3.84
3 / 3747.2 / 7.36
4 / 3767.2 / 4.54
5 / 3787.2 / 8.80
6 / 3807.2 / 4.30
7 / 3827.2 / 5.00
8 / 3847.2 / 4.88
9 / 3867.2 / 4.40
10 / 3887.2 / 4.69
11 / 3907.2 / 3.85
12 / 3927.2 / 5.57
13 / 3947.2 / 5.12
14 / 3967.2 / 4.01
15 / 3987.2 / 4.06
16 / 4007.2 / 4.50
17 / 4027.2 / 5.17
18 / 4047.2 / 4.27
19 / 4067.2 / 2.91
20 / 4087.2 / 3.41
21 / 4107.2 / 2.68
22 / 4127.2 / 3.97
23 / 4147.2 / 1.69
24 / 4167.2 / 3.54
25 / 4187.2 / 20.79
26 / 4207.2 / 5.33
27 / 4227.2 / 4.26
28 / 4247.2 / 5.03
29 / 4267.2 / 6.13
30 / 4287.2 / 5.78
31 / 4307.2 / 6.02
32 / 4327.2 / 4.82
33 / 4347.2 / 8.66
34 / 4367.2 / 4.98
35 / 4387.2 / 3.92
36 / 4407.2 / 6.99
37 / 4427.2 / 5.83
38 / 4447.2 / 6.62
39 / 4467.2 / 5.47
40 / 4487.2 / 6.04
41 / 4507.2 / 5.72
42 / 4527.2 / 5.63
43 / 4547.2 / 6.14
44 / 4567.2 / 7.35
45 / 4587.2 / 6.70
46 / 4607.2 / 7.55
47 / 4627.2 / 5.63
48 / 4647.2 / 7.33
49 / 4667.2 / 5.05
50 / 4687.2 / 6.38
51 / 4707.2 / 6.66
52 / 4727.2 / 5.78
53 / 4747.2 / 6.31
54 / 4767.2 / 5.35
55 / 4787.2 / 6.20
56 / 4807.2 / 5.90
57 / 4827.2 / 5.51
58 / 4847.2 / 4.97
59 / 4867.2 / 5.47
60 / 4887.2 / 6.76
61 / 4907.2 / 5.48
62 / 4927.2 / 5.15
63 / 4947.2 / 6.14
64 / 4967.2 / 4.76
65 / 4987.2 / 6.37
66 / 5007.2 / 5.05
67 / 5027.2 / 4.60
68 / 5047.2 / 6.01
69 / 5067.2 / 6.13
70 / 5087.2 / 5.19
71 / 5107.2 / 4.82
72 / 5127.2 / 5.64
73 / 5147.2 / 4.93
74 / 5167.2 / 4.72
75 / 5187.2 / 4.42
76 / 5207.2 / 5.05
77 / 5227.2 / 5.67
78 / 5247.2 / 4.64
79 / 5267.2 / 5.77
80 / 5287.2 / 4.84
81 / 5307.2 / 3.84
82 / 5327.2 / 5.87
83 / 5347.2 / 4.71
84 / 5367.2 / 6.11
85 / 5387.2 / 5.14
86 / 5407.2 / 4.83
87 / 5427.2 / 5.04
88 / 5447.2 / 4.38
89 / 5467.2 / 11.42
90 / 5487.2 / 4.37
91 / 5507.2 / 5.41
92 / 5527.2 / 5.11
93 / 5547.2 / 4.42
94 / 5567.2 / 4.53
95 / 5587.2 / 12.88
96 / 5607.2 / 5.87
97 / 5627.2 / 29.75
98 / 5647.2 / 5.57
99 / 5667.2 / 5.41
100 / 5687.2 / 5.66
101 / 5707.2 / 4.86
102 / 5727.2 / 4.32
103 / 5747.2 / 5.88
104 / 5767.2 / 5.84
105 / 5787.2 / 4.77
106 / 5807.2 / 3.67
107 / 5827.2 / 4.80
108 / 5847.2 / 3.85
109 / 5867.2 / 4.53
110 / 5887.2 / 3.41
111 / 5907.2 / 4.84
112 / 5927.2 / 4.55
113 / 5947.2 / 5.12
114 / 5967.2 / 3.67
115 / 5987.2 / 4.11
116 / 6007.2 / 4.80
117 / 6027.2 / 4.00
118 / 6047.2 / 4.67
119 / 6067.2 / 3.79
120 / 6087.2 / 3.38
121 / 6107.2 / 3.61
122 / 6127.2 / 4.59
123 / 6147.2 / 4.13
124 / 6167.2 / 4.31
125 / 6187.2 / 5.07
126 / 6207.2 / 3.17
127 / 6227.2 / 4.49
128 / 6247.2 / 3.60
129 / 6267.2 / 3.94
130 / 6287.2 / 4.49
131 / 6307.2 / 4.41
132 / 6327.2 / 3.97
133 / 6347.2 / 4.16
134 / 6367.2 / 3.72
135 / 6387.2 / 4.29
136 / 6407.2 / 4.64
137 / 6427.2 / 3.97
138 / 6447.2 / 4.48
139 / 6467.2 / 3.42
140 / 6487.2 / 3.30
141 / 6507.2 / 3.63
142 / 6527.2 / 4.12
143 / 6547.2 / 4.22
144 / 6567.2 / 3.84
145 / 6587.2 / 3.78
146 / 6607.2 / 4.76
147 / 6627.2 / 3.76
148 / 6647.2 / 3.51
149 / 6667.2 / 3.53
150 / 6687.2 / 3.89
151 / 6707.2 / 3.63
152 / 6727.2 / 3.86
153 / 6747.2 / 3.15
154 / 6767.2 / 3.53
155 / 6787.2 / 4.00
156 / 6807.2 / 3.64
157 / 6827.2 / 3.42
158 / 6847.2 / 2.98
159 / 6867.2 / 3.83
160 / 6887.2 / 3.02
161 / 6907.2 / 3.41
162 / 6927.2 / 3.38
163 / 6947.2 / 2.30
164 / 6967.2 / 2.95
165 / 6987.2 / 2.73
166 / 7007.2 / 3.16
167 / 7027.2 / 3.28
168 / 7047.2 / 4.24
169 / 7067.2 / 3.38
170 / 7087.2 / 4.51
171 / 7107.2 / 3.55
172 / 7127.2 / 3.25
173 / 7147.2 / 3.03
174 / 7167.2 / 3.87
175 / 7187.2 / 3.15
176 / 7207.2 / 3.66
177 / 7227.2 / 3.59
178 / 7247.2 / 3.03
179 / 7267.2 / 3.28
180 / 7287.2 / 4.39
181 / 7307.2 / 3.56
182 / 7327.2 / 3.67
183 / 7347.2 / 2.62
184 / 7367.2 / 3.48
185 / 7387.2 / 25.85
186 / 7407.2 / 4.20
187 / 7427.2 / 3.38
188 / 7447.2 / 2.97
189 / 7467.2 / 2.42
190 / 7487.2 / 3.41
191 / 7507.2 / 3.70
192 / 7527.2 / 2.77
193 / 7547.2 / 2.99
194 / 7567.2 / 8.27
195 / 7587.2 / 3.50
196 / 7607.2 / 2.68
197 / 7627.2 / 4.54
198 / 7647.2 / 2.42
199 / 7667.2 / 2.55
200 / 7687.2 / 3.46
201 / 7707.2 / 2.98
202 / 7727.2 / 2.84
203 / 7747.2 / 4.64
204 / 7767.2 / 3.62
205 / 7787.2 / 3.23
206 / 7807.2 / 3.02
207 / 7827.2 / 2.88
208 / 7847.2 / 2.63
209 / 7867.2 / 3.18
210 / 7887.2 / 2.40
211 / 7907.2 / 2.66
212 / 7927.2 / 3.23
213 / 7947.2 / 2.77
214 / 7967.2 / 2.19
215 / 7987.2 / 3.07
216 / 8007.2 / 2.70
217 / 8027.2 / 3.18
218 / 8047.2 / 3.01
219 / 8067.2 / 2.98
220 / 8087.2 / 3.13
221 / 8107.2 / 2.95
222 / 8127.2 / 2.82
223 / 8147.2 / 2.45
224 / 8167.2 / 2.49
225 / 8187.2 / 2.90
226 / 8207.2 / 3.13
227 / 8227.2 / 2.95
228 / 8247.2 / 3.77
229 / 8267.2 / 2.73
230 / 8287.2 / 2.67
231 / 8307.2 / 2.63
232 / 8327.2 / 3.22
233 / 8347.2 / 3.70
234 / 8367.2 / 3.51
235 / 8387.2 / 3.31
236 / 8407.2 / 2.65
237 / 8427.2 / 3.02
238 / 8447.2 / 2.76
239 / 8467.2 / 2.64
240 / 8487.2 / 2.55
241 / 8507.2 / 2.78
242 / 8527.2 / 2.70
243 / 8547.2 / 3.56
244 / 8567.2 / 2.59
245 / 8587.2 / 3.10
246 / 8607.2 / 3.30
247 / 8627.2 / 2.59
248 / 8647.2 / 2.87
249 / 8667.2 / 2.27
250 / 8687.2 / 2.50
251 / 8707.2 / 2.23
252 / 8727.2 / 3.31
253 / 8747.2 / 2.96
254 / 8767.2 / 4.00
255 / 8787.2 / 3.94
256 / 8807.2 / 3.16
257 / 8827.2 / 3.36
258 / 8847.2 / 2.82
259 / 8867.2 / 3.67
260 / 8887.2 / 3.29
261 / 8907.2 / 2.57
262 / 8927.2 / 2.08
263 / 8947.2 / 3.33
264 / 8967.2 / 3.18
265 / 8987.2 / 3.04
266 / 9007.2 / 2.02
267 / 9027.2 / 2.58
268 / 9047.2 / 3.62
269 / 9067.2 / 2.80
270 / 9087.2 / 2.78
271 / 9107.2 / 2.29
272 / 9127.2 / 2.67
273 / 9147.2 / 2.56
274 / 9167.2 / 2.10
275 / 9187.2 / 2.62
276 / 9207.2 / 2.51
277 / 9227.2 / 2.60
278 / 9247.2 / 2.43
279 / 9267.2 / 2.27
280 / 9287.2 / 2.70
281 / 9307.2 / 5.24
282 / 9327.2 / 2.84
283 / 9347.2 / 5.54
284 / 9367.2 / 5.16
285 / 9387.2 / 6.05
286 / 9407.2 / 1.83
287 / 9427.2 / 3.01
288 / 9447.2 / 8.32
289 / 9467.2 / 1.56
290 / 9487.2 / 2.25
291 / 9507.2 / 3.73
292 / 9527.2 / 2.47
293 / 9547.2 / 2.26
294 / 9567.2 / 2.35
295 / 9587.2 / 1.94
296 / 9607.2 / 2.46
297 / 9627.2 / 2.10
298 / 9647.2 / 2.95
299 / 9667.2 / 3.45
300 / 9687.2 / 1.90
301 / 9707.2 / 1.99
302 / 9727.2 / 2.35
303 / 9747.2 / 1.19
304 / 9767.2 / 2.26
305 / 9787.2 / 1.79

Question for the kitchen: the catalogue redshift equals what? 0.13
